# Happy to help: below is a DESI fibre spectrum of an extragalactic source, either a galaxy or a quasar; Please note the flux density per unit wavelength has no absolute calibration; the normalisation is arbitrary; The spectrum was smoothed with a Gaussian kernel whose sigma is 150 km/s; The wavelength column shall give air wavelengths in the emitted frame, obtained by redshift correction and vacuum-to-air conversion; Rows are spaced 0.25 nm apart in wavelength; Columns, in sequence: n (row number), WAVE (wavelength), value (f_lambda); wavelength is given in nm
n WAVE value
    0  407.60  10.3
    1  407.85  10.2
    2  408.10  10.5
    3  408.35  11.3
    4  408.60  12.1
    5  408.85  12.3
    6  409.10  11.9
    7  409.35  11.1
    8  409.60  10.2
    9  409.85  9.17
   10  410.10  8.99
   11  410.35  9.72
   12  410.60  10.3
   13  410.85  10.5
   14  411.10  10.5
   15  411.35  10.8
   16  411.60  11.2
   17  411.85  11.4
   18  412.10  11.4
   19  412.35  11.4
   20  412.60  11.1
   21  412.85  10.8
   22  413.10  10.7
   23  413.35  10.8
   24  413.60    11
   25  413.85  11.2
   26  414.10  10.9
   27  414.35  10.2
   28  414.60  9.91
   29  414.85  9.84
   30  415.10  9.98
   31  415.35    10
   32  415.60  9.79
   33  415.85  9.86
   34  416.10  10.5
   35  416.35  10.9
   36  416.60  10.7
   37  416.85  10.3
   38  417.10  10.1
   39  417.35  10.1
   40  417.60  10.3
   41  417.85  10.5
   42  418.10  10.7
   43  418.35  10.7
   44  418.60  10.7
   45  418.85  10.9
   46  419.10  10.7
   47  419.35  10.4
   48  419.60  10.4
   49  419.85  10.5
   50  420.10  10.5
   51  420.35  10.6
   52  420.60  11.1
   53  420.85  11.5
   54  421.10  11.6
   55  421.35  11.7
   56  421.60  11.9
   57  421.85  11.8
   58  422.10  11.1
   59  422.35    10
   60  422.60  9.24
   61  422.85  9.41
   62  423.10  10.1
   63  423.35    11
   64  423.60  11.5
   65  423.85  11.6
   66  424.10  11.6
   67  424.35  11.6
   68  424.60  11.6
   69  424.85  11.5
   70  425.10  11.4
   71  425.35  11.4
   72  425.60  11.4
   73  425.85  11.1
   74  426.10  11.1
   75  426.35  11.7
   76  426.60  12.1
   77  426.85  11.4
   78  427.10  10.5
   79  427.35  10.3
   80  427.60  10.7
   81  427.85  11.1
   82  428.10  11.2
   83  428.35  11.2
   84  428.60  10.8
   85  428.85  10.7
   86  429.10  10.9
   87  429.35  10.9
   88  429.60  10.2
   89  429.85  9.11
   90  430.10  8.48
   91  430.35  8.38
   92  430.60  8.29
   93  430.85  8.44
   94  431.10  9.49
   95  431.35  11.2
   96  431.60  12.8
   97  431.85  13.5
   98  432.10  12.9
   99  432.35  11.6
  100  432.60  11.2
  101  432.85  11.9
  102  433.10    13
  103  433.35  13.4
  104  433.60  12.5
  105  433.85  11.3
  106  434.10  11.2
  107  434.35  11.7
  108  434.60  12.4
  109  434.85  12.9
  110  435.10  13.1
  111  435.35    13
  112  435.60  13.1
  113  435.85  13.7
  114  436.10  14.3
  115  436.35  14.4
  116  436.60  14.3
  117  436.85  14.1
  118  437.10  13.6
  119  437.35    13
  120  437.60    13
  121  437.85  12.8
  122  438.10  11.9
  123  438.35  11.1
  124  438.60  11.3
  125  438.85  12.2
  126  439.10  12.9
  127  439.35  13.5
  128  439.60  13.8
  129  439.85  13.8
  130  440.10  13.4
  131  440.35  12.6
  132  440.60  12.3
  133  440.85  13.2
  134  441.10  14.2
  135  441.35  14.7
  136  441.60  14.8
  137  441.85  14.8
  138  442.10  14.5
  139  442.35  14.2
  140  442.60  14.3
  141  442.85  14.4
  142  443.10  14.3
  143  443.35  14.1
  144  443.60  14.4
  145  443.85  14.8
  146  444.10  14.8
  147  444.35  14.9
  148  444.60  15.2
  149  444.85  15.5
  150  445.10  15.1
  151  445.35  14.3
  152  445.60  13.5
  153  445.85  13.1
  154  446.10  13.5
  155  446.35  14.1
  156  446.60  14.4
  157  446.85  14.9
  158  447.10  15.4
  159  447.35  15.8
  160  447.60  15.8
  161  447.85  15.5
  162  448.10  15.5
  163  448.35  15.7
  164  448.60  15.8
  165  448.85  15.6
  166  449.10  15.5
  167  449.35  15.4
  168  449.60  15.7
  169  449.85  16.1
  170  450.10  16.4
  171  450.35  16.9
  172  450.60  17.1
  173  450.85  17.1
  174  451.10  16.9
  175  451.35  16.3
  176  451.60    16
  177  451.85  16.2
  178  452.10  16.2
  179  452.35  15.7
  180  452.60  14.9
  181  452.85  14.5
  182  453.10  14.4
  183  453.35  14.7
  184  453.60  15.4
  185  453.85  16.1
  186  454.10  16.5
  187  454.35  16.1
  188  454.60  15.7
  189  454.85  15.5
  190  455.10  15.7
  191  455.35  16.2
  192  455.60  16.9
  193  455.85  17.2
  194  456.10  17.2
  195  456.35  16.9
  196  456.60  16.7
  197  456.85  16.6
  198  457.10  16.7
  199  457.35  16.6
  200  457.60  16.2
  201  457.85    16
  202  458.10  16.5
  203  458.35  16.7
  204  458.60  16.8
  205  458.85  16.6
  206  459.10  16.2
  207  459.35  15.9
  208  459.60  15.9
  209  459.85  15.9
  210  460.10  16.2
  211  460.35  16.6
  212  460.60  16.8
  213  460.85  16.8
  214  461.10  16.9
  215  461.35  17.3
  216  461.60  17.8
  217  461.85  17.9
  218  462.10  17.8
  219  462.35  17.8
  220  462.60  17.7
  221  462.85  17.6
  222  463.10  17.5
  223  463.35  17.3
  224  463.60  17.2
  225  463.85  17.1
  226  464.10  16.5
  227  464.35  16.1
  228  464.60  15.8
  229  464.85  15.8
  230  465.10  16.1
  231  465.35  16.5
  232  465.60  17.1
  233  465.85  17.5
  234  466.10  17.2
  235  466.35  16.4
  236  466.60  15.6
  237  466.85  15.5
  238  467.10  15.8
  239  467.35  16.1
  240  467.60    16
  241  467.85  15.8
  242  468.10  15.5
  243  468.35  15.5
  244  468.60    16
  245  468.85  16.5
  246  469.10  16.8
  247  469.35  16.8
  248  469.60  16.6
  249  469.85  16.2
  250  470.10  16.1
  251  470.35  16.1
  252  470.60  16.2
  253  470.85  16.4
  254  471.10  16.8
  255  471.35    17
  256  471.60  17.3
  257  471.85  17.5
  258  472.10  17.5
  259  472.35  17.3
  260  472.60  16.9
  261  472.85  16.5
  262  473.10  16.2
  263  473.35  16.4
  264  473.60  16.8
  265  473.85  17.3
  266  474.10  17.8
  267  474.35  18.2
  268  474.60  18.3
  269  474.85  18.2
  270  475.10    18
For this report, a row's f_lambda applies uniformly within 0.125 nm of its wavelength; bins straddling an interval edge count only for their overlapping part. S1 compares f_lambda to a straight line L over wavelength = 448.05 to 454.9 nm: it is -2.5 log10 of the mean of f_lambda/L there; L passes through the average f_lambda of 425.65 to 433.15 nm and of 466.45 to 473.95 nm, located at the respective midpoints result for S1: -0.146 mag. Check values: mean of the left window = 10.9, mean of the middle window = 15.9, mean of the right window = 16.4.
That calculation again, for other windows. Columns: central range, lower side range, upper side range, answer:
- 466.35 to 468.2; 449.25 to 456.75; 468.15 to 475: 0.06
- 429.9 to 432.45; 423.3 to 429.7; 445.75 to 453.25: 0.16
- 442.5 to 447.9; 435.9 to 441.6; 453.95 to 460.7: -0.02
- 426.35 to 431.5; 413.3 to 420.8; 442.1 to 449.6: 0.19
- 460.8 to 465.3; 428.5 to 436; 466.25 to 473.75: -0.10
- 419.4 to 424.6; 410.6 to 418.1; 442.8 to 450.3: 0.07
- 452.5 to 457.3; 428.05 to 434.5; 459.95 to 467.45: -0.05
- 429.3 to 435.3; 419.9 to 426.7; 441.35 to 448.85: 0.13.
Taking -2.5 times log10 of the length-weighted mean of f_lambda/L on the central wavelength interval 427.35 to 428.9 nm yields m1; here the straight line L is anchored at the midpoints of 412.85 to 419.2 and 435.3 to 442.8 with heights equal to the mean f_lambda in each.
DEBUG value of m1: 0.106 mag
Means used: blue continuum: 10.5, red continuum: 13.4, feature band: 10.9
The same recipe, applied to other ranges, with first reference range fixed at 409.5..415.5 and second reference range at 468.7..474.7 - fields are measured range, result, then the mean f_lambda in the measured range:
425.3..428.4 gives 0.083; 11.2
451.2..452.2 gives -0.103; 16.2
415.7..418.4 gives 0.059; 10.4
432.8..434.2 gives 0.044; 12.3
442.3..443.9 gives -0.042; 14.3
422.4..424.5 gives 0.092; 10.7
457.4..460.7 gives -0.055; 16.3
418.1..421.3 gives 0.045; 10.8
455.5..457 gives -0.115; 16.9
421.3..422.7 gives 0.055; 10.9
